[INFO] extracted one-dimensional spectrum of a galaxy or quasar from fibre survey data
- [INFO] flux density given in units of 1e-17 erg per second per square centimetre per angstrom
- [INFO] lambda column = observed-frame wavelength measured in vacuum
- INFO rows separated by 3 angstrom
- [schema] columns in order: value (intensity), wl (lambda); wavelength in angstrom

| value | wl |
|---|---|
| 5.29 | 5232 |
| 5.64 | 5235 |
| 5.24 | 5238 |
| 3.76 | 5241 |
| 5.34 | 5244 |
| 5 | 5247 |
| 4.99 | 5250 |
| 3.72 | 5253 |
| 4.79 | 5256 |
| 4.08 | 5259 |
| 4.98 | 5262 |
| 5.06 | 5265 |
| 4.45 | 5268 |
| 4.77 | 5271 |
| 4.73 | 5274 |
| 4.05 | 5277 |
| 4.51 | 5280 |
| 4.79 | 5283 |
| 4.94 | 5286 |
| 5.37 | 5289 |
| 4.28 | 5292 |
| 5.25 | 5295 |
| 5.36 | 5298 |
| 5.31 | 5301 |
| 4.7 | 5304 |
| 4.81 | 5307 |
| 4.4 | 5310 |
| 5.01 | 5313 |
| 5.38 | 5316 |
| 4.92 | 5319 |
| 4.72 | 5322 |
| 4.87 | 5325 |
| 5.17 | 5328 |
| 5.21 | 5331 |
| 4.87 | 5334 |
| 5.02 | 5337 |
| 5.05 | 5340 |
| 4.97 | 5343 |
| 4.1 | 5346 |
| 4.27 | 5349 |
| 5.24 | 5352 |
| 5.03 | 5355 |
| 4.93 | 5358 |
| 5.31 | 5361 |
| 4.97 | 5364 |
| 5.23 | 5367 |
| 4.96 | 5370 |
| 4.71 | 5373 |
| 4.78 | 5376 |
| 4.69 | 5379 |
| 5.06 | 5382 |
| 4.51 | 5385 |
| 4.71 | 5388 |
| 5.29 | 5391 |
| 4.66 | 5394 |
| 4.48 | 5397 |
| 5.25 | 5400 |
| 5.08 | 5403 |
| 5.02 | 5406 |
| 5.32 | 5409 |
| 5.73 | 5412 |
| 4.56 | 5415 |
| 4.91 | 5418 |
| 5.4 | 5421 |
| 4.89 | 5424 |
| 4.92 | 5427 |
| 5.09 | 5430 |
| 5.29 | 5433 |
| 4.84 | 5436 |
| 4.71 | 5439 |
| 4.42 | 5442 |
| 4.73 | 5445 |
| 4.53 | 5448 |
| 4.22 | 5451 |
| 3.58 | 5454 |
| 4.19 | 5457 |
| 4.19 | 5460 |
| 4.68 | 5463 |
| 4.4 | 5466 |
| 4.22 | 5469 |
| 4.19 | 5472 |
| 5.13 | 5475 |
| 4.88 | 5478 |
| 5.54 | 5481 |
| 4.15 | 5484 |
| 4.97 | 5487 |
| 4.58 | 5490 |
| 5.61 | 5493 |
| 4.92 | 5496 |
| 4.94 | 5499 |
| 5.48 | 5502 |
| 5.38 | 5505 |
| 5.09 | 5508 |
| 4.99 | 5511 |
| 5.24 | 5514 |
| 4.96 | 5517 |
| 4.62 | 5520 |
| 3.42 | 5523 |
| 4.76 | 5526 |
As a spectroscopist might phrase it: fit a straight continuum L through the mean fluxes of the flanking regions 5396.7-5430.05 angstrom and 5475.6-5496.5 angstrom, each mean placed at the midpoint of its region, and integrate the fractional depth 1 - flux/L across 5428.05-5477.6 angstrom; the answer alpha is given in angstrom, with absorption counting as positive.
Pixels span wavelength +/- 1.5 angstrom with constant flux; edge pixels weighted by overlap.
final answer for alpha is 4.70 angstrom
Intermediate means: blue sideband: 5.07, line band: 4.54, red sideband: 4.96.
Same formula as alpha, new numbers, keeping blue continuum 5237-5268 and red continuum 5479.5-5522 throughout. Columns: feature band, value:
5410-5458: 1.55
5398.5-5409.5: -0.61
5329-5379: -1.01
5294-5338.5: -2.20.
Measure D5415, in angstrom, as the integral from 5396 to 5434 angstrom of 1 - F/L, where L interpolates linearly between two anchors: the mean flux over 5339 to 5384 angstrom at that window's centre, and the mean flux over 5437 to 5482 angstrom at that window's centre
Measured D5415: -3.30 angstrom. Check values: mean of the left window 4.88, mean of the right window 4.5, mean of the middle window 5.08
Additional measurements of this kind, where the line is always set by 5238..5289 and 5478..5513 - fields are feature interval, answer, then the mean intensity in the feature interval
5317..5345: -1.1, 4.97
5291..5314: -0.8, 4.9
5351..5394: -0.9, 4.94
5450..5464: 2.3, 4.15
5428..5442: 0.1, 4.92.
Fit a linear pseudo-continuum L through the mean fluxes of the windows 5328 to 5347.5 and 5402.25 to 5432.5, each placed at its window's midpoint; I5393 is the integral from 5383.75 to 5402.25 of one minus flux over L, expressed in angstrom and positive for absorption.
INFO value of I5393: 0.8 angstrom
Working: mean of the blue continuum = 4.89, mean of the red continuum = 5.1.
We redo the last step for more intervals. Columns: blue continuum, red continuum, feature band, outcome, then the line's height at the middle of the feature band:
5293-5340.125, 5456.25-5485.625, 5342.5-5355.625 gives 0.59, 4.9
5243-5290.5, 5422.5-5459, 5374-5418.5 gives -2.84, 4.64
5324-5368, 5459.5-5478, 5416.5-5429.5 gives -0.99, 4.68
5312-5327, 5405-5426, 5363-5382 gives 0.59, 5.06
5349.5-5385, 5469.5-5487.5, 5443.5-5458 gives 1.69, 4.81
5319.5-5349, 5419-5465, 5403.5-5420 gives -1.44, 4.7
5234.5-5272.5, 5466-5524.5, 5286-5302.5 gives -1.20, 4.75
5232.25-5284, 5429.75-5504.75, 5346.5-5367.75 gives -1.07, 4.71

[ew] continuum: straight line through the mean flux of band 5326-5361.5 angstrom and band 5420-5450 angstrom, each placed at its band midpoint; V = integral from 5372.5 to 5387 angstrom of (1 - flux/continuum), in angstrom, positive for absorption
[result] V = 0.4 angstrom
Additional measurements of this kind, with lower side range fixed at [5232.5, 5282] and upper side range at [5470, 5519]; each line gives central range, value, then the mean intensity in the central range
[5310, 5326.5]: -0.5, 4.93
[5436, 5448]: 0.7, 4.64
